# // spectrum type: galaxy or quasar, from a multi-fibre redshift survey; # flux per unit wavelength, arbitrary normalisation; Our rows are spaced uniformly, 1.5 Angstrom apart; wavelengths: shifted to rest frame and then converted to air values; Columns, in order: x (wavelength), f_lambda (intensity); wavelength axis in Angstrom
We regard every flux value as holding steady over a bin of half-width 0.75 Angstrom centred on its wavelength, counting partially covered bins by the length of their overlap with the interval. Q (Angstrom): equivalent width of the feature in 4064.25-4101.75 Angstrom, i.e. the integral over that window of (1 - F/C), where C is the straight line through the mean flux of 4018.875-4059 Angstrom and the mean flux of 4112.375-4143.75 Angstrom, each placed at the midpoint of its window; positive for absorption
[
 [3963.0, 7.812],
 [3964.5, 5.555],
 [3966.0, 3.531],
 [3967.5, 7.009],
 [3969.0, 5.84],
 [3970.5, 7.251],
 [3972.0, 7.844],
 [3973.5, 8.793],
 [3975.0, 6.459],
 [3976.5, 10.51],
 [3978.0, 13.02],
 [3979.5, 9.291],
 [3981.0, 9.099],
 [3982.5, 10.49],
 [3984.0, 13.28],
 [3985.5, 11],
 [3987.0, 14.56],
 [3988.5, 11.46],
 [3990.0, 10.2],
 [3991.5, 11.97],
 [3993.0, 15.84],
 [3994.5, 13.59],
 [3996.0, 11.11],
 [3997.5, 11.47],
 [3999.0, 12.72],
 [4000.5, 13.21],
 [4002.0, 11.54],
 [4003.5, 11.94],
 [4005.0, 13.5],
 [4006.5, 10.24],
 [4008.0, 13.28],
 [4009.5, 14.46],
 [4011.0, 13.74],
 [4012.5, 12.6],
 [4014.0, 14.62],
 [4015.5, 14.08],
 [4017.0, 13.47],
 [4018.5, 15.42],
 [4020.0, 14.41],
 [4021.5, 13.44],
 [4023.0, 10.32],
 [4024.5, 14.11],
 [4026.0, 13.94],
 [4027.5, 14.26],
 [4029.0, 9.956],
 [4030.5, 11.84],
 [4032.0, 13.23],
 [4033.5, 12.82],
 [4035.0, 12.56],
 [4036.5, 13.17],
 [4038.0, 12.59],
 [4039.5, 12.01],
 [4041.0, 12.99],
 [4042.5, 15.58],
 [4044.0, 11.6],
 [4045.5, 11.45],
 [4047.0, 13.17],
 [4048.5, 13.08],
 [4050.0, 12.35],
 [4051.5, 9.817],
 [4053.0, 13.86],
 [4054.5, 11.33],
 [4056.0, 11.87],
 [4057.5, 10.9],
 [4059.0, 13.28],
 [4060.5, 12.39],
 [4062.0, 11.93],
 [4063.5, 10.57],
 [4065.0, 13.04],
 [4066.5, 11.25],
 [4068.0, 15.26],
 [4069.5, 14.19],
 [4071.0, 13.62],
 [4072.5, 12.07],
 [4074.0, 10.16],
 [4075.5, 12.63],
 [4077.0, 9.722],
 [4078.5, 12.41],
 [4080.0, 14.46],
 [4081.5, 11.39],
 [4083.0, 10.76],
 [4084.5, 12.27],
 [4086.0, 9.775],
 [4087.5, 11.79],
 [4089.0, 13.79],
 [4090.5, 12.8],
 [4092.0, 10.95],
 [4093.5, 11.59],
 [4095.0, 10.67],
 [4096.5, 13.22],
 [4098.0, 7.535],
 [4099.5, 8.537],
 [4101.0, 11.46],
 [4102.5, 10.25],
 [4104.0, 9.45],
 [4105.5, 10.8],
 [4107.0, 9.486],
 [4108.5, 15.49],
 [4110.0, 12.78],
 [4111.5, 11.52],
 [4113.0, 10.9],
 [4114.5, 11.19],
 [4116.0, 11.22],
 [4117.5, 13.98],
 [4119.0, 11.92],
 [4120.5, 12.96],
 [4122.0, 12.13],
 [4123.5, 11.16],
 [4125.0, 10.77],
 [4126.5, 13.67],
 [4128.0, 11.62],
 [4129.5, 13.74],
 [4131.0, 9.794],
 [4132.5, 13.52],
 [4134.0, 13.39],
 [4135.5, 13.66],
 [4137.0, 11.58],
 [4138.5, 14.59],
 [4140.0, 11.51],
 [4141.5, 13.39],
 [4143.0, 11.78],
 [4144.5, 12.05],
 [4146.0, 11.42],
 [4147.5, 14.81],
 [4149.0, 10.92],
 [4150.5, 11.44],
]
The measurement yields 1.95 Angstrom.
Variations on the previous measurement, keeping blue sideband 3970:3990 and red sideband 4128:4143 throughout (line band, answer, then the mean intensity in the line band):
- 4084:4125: 2.5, 11.4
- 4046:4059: -0.8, 12.1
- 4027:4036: -1.1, 12.4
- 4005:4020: -3.9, 13.6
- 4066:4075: -0.9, 12.8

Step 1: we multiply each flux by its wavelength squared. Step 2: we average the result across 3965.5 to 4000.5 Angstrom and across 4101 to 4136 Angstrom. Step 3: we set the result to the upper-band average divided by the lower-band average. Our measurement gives 1.2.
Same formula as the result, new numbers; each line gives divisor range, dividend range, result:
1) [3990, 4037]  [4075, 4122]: 0.93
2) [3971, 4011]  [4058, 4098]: 1.09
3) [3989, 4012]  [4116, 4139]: 1.06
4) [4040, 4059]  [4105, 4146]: 1.03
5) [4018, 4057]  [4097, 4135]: 0.95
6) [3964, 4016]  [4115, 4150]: 1.21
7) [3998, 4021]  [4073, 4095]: 0.92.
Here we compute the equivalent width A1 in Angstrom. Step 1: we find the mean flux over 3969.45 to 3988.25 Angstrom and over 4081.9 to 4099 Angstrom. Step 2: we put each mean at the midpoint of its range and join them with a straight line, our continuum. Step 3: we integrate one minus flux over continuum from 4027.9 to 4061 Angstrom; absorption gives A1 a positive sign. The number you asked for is -4.7 Angstrom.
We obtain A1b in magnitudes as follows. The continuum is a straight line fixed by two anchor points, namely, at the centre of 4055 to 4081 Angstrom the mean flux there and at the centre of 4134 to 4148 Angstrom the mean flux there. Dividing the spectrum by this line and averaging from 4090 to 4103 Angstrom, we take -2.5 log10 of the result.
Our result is 0.16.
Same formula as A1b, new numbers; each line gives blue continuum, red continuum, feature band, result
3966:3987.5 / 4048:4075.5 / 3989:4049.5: -0.19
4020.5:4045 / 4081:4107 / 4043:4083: -0.03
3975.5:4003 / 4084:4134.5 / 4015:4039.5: -0.11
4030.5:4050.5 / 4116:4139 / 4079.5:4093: 0.06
